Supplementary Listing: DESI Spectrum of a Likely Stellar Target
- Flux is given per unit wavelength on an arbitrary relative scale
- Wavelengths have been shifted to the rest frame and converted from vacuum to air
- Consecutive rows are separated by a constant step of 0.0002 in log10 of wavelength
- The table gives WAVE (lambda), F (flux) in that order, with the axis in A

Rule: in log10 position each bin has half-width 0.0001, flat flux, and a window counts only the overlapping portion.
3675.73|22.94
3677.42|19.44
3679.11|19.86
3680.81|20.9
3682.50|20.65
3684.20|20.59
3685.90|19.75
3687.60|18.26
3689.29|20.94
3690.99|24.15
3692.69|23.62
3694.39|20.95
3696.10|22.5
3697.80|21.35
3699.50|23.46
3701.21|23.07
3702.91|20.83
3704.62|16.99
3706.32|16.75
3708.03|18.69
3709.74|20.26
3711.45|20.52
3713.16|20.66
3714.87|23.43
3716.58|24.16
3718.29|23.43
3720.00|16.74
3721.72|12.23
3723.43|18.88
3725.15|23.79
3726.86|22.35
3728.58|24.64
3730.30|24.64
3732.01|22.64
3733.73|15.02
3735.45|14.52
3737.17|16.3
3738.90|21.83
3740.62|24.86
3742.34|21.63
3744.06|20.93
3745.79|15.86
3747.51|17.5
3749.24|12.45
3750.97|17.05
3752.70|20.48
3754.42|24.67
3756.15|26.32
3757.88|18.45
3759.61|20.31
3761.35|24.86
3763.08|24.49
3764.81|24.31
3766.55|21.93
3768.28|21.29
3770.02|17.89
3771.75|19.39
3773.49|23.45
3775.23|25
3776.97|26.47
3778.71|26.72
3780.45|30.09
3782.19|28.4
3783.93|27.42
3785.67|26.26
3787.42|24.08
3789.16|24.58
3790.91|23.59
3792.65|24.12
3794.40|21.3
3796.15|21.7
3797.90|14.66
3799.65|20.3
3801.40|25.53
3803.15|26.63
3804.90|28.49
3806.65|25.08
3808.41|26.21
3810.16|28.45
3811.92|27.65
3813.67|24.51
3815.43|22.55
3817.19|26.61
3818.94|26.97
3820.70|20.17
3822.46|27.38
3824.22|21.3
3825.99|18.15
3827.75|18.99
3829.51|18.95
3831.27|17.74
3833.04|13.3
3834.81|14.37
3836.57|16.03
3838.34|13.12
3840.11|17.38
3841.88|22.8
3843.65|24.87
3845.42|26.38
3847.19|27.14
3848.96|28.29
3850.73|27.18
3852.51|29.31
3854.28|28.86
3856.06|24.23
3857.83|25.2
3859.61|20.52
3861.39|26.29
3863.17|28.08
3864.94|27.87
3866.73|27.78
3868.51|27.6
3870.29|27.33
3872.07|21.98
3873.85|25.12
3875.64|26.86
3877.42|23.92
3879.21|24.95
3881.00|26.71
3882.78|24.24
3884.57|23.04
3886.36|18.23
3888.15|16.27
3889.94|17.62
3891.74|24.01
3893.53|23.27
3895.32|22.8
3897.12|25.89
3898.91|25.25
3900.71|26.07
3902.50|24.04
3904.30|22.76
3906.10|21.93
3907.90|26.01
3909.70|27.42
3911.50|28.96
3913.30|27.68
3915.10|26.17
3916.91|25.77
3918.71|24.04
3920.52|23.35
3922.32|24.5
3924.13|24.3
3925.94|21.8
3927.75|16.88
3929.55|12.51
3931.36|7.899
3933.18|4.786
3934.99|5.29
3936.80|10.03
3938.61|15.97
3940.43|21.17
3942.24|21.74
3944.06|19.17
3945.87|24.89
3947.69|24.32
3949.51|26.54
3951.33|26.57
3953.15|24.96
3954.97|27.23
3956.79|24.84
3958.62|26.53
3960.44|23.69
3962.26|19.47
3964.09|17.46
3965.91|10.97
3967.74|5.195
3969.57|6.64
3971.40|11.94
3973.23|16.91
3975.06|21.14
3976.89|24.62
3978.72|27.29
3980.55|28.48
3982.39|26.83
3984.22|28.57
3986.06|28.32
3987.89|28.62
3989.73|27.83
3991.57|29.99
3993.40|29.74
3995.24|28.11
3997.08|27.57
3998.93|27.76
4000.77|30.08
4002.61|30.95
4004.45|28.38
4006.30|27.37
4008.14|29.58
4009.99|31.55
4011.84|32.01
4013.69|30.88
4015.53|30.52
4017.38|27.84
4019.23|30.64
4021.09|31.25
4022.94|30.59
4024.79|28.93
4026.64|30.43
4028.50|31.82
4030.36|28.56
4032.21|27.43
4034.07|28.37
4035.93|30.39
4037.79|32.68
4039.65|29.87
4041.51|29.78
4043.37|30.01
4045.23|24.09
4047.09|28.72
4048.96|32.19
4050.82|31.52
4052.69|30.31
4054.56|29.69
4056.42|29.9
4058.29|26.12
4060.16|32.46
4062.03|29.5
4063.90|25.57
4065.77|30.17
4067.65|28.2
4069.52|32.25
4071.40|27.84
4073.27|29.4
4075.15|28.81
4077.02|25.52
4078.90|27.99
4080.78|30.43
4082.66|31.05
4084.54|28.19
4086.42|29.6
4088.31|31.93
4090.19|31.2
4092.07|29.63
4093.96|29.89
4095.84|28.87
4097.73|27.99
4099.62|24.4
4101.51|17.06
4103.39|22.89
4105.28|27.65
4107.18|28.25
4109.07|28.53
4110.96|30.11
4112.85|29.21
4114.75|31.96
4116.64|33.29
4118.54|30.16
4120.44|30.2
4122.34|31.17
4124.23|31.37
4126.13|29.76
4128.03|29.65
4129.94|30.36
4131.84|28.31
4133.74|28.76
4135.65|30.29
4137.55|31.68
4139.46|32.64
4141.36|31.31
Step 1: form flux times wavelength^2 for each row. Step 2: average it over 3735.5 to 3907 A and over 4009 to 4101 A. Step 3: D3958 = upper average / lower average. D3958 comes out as 1.4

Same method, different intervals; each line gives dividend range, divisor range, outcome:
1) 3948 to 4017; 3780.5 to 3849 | 1.20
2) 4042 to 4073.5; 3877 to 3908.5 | 1.38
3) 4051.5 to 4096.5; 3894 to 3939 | 1.52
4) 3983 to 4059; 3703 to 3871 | 1.48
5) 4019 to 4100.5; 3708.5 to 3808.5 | 1.55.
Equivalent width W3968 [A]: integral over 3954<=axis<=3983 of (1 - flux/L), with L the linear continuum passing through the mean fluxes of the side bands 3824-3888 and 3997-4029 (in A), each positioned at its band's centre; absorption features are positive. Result 8.40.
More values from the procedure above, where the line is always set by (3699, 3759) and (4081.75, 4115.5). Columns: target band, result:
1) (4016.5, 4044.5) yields -3.29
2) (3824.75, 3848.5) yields 3.32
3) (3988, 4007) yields -2.03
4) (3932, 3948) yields 5.71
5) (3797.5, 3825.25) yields -3.43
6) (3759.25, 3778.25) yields -1.63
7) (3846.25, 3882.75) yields -4.92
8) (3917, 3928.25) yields 0.67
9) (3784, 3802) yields -1.04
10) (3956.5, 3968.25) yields 3.17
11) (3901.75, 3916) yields -0.92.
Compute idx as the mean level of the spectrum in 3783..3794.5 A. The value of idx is 24.7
